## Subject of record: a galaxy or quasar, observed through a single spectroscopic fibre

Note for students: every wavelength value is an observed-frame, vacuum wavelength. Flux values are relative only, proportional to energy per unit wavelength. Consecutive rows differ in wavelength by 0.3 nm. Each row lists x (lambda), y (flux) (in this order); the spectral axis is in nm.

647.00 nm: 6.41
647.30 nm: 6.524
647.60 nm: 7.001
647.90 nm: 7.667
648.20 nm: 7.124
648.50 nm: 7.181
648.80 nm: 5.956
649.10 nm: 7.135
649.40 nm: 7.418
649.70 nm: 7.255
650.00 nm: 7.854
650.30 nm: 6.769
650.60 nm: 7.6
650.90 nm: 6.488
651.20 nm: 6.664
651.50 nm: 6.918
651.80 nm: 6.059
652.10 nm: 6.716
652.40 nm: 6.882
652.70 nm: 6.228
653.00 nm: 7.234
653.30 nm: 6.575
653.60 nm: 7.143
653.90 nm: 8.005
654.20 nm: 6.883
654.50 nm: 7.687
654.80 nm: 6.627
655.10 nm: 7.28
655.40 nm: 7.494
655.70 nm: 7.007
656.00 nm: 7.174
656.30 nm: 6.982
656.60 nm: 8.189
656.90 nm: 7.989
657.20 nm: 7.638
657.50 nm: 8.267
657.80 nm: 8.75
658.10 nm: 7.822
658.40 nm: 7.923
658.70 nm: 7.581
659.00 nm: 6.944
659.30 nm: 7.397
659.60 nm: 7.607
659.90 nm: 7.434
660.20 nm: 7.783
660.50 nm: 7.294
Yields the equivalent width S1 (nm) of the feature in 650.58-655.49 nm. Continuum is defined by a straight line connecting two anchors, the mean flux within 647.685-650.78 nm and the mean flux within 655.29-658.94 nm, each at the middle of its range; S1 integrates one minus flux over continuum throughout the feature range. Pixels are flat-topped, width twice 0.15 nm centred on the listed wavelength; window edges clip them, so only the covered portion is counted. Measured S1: 0.33 nm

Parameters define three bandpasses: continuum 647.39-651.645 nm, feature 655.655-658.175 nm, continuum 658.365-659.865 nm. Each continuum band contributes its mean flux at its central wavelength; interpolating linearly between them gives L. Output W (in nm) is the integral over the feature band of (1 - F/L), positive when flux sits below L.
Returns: -0.14 nm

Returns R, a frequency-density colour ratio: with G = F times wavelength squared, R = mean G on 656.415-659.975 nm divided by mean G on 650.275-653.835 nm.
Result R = 1.17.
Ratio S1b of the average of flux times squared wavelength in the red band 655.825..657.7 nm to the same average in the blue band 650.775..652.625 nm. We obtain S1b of 1.19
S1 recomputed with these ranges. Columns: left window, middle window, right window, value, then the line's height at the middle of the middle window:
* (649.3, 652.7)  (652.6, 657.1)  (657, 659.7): 0.08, 7.37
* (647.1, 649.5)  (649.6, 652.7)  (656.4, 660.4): 0.14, 7.2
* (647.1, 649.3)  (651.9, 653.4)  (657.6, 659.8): 0.12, 7.27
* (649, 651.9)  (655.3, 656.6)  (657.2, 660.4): 0.04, 7.5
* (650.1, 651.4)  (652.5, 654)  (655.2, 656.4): 0.01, 7.05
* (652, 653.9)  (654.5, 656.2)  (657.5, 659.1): 0.04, 7.33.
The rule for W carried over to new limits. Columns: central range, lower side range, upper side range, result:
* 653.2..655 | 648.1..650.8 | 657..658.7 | 0.108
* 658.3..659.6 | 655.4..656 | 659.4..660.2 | 0.003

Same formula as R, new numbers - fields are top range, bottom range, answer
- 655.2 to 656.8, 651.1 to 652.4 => 1.13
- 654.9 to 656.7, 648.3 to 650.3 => 1.05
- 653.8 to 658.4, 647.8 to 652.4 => 1.11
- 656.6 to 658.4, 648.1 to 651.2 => 1.17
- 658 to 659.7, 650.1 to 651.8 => 1.13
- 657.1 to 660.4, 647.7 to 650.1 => 1.11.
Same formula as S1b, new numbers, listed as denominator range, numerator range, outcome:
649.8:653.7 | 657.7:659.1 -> 1.16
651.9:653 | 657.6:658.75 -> 1.23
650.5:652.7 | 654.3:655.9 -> 1.09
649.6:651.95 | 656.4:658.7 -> 1.18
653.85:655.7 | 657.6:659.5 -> 1.08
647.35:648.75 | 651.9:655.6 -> 1.01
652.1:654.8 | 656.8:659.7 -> 1.12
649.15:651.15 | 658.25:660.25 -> 1.07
